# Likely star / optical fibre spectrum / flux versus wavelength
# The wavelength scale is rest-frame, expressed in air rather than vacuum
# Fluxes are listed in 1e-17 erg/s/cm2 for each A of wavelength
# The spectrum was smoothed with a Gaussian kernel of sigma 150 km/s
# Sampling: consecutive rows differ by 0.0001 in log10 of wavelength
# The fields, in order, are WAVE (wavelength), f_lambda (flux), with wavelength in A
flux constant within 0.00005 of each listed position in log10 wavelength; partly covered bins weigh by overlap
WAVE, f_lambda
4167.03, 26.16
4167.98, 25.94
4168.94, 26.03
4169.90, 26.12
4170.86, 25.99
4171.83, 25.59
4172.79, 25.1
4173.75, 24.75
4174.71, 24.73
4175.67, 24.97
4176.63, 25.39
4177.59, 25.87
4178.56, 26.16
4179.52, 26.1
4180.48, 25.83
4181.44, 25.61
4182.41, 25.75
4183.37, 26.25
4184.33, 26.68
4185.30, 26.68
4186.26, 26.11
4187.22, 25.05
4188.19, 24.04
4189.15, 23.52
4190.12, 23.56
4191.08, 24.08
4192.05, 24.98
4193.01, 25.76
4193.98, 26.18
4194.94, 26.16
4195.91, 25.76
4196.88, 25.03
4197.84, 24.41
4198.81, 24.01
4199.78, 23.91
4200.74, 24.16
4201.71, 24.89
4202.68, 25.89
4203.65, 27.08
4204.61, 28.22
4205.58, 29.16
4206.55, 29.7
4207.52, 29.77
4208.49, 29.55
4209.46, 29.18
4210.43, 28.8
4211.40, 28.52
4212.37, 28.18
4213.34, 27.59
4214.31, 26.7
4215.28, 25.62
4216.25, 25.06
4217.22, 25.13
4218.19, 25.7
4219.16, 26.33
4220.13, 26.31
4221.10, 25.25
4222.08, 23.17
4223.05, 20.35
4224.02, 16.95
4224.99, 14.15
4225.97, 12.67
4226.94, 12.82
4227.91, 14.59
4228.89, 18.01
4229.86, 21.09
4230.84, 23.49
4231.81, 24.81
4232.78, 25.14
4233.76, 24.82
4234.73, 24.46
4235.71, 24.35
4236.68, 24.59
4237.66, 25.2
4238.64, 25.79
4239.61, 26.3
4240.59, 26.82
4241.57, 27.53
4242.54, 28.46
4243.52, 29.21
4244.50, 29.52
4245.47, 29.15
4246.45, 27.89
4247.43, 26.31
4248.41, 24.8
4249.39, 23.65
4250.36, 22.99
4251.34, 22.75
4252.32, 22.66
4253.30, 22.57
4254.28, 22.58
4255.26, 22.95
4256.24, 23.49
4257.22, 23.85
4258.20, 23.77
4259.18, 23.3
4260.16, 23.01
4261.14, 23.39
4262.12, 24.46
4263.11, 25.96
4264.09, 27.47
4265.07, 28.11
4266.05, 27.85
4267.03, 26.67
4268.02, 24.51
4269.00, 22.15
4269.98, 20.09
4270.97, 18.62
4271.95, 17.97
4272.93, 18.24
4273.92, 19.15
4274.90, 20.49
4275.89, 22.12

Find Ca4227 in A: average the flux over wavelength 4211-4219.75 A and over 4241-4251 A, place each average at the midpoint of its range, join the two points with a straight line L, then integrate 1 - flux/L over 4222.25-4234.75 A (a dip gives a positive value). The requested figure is 3.4 A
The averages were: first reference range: 26.5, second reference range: 26.9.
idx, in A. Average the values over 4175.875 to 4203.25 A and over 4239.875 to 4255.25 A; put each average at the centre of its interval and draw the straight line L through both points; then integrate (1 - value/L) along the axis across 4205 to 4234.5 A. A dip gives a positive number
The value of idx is 1.8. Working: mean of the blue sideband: 25.3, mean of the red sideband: 25.7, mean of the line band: 24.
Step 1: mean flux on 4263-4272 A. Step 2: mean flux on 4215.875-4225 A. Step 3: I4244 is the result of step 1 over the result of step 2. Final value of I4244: 1.04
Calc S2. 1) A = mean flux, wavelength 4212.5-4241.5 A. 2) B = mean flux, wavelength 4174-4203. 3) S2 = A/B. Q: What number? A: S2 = 0.91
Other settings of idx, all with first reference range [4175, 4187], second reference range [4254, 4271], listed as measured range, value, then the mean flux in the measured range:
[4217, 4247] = 1.5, 23.5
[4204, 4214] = -1.4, 28.8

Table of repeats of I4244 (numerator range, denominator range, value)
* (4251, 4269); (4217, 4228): 1.20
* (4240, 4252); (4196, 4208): 1.01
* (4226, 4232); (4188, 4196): 0.74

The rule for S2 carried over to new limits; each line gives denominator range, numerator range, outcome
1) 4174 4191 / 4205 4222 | 1.08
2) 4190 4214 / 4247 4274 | 0.88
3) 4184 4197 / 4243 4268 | 1.00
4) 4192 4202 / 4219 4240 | 0.87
